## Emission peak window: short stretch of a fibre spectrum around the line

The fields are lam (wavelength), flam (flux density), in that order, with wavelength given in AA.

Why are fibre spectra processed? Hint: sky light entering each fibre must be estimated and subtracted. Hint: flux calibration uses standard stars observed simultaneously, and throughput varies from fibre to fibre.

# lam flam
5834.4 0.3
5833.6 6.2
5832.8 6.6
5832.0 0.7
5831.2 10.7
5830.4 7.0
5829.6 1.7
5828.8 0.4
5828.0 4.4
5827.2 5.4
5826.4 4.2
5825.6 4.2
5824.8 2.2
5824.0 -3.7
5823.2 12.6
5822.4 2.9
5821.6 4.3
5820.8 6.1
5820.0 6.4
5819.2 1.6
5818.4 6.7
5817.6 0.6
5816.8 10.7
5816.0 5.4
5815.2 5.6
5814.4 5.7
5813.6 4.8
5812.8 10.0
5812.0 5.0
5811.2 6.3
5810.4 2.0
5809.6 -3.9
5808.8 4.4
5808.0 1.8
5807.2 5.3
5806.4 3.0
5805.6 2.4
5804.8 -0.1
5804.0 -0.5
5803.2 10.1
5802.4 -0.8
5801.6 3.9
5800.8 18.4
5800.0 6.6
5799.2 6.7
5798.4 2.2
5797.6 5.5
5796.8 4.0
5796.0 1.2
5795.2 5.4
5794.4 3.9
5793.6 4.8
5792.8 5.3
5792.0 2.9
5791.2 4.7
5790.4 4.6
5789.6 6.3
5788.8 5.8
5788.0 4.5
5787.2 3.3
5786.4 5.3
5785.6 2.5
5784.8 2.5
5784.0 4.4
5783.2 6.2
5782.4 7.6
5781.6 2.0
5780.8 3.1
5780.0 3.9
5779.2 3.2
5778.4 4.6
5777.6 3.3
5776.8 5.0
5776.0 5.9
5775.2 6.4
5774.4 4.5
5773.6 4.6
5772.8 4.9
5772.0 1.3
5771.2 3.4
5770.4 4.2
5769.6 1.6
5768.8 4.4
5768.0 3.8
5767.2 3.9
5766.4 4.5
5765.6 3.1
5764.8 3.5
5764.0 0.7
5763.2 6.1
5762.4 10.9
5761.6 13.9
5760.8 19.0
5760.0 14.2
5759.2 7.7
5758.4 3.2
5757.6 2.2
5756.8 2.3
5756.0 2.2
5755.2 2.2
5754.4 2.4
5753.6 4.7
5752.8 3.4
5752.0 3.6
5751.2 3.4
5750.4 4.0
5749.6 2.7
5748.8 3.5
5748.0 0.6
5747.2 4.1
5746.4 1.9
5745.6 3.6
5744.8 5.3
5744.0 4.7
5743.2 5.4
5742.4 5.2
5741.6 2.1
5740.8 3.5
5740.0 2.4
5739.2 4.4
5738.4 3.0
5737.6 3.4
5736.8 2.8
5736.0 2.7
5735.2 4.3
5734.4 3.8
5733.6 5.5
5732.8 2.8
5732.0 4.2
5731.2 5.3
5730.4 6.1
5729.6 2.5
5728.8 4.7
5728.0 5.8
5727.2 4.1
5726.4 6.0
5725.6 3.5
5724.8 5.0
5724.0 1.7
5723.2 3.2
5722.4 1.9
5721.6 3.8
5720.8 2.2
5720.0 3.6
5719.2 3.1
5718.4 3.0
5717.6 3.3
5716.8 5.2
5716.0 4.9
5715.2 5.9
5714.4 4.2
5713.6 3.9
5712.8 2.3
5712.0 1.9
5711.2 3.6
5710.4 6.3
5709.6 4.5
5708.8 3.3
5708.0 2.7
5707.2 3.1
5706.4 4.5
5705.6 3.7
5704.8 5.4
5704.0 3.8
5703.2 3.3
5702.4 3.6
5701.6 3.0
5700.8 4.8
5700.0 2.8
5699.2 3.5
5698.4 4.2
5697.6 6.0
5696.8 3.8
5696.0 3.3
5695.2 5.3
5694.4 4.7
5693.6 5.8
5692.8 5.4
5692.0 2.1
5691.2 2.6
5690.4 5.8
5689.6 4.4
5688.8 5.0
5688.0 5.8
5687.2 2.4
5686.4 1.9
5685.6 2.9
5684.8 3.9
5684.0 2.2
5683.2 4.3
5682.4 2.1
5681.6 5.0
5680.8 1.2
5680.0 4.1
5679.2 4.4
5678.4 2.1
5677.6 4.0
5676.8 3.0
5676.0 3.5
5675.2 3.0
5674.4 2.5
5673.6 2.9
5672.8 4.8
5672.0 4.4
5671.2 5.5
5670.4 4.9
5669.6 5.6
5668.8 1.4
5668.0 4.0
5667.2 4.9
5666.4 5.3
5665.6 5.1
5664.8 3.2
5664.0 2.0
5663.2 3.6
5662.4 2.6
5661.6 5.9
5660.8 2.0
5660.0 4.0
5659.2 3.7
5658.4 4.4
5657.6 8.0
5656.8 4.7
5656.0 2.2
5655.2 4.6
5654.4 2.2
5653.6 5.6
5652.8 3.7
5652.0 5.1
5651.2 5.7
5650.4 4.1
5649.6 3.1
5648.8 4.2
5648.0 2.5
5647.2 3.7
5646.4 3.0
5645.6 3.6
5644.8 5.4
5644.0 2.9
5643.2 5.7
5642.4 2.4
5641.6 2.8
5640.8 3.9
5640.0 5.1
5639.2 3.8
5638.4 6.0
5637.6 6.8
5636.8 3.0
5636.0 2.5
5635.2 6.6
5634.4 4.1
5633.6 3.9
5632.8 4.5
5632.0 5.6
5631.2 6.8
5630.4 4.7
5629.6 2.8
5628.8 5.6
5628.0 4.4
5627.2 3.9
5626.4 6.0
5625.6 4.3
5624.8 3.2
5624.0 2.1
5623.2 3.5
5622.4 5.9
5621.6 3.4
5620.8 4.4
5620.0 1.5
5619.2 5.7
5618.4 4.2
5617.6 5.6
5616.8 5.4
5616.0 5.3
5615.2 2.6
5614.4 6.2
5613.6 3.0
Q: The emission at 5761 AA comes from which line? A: H-beta 4861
